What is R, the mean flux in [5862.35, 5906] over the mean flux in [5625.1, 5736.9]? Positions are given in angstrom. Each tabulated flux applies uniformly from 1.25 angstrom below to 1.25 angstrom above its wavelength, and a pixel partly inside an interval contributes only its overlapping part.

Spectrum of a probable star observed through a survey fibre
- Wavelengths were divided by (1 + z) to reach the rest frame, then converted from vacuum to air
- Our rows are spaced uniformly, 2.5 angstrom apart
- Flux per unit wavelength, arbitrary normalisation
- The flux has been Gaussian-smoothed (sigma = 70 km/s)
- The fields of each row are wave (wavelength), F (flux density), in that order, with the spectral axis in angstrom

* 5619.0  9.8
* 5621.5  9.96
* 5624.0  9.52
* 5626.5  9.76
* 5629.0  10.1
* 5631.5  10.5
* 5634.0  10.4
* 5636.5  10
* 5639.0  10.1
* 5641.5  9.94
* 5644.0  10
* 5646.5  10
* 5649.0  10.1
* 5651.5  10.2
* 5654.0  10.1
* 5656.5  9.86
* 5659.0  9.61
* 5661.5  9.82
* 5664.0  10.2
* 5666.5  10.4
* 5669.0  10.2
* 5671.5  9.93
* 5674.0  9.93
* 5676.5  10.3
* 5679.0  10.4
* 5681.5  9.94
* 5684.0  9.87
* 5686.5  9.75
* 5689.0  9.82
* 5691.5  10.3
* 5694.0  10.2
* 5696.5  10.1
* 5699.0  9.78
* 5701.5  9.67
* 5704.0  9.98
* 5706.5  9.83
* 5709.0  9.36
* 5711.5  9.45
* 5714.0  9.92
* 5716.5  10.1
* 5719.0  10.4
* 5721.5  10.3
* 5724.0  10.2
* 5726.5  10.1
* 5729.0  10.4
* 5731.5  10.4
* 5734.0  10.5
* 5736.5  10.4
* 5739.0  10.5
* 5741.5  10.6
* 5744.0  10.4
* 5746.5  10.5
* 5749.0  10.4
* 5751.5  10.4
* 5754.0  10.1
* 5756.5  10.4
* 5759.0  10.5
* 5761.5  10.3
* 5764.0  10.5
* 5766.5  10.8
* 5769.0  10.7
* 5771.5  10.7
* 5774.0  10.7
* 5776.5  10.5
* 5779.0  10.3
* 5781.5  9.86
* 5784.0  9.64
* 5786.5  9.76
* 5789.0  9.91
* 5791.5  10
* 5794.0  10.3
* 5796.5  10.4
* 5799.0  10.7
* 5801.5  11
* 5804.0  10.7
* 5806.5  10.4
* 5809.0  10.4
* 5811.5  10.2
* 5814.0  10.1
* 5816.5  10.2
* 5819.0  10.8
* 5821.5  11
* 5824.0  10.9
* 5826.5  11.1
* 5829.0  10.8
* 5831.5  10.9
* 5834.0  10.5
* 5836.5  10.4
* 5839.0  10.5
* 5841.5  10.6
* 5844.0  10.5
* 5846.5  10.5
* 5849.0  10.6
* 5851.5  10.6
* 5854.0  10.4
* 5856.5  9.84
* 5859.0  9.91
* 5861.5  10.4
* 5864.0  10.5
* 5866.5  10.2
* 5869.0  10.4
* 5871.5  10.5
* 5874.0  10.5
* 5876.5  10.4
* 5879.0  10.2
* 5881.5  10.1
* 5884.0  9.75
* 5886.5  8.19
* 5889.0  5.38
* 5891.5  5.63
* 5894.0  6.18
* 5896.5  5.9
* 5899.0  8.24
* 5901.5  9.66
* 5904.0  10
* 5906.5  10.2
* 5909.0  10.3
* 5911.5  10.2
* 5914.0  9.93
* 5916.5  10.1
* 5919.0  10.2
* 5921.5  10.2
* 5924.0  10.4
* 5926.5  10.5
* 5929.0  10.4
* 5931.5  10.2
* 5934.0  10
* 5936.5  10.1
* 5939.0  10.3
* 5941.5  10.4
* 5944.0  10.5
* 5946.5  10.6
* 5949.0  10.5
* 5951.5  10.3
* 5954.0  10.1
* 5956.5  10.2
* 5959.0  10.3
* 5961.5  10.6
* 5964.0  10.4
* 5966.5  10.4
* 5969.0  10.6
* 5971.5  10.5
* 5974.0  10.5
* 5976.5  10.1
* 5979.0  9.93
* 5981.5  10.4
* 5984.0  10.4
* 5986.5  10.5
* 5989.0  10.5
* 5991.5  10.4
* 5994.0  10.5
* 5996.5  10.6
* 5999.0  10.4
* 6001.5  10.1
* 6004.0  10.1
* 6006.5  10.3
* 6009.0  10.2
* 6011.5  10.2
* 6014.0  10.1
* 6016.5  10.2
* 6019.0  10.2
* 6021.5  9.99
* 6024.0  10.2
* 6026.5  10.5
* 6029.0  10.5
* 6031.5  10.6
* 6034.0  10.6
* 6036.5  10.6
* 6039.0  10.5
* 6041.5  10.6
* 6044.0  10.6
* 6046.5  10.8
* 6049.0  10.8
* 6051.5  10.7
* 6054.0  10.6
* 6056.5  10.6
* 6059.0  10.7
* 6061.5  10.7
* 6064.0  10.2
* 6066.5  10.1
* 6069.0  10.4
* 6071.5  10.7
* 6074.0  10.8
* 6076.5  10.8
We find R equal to 0.89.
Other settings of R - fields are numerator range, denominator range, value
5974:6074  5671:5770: 1.02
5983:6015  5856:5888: 1.03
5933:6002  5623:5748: 1.03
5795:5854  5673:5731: 1.06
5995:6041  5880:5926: 1.15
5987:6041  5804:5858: 0.98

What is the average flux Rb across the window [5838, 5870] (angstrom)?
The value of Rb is 10.4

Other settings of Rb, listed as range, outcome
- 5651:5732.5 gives 10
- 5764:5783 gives 10.5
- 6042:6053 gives 10.7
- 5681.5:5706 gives 9.94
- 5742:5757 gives 10.4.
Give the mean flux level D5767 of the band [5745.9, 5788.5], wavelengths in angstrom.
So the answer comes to 10.3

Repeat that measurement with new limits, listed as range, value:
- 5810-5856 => 10.6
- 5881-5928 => 8.99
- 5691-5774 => 10.3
